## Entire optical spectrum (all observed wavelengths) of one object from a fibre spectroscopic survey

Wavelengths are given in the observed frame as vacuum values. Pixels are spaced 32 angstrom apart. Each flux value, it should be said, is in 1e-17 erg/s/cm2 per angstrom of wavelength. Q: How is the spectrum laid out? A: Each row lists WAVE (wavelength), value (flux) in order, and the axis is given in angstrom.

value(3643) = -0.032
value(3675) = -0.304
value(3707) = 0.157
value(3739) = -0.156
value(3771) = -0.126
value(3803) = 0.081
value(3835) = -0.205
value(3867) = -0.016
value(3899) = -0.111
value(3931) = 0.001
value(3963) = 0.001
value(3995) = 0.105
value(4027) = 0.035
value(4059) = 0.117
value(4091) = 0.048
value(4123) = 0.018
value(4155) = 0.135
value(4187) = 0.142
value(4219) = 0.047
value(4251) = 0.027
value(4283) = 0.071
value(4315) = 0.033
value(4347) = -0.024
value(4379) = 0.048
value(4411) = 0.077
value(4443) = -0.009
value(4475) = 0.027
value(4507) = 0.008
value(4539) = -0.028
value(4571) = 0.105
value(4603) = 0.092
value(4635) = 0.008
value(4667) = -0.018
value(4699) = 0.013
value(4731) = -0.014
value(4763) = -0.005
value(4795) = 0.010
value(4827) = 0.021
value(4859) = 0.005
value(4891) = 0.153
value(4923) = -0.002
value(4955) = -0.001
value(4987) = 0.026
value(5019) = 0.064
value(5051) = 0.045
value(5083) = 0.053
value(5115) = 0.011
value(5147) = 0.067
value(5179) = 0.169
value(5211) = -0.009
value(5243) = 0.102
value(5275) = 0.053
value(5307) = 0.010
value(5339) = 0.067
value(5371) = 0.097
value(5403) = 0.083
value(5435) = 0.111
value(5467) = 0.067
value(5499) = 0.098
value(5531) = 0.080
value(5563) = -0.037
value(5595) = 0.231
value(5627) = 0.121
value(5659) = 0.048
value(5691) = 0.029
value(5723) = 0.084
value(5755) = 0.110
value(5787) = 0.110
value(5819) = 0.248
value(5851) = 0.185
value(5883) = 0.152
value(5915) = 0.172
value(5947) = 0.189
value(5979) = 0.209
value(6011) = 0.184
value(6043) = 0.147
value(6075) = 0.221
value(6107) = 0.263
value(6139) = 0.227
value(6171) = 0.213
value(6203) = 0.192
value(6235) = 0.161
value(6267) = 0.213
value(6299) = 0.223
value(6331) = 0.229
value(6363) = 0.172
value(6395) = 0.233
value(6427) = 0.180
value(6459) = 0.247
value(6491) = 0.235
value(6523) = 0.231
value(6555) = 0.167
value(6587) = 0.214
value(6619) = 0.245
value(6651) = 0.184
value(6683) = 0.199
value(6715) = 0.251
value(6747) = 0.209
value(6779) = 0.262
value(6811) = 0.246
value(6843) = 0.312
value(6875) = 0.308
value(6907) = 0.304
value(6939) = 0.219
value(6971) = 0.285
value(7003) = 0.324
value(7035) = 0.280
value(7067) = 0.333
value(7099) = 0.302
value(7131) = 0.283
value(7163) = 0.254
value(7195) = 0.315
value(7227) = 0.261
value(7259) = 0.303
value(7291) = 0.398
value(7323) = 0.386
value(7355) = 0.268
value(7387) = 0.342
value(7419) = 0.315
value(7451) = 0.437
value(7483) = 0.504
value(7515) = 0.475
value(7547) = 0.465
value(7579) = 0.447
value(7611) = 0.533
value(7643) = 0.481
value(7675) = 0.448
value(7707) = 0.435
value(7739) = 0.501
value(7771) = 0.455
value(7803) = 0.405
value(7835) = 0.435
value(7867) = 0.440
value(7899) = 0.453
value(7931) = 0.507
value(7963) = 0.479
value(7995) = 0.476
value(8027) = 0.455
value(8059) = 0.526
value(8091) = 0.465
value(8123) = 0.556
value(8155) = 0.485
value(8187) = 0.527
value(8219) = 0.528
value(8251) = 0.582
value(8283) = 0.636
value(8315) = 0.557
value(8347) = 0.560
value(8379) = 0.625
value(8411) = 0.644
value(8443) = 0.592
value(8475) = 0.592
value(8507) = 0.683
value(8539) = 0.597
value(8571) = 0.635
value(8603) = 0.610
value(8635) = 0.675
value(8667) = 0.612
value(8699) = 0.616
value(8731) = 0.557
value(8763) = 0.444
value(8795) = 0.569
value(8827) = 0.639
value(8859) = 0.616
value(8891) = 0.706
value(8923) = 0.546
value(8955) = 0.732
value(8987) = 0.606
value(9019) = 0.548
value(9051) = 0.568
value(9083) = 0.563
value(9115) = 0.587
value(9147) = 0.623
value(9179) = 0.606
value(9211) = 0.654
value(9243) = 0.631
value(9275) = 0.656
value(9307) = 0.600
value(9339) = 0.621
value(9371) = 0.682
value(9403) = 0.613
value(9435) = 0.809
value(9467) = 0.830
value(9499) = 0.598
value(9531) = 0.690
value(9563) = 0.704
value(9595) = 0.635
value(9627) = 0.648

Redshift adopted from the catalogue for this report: 0.865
